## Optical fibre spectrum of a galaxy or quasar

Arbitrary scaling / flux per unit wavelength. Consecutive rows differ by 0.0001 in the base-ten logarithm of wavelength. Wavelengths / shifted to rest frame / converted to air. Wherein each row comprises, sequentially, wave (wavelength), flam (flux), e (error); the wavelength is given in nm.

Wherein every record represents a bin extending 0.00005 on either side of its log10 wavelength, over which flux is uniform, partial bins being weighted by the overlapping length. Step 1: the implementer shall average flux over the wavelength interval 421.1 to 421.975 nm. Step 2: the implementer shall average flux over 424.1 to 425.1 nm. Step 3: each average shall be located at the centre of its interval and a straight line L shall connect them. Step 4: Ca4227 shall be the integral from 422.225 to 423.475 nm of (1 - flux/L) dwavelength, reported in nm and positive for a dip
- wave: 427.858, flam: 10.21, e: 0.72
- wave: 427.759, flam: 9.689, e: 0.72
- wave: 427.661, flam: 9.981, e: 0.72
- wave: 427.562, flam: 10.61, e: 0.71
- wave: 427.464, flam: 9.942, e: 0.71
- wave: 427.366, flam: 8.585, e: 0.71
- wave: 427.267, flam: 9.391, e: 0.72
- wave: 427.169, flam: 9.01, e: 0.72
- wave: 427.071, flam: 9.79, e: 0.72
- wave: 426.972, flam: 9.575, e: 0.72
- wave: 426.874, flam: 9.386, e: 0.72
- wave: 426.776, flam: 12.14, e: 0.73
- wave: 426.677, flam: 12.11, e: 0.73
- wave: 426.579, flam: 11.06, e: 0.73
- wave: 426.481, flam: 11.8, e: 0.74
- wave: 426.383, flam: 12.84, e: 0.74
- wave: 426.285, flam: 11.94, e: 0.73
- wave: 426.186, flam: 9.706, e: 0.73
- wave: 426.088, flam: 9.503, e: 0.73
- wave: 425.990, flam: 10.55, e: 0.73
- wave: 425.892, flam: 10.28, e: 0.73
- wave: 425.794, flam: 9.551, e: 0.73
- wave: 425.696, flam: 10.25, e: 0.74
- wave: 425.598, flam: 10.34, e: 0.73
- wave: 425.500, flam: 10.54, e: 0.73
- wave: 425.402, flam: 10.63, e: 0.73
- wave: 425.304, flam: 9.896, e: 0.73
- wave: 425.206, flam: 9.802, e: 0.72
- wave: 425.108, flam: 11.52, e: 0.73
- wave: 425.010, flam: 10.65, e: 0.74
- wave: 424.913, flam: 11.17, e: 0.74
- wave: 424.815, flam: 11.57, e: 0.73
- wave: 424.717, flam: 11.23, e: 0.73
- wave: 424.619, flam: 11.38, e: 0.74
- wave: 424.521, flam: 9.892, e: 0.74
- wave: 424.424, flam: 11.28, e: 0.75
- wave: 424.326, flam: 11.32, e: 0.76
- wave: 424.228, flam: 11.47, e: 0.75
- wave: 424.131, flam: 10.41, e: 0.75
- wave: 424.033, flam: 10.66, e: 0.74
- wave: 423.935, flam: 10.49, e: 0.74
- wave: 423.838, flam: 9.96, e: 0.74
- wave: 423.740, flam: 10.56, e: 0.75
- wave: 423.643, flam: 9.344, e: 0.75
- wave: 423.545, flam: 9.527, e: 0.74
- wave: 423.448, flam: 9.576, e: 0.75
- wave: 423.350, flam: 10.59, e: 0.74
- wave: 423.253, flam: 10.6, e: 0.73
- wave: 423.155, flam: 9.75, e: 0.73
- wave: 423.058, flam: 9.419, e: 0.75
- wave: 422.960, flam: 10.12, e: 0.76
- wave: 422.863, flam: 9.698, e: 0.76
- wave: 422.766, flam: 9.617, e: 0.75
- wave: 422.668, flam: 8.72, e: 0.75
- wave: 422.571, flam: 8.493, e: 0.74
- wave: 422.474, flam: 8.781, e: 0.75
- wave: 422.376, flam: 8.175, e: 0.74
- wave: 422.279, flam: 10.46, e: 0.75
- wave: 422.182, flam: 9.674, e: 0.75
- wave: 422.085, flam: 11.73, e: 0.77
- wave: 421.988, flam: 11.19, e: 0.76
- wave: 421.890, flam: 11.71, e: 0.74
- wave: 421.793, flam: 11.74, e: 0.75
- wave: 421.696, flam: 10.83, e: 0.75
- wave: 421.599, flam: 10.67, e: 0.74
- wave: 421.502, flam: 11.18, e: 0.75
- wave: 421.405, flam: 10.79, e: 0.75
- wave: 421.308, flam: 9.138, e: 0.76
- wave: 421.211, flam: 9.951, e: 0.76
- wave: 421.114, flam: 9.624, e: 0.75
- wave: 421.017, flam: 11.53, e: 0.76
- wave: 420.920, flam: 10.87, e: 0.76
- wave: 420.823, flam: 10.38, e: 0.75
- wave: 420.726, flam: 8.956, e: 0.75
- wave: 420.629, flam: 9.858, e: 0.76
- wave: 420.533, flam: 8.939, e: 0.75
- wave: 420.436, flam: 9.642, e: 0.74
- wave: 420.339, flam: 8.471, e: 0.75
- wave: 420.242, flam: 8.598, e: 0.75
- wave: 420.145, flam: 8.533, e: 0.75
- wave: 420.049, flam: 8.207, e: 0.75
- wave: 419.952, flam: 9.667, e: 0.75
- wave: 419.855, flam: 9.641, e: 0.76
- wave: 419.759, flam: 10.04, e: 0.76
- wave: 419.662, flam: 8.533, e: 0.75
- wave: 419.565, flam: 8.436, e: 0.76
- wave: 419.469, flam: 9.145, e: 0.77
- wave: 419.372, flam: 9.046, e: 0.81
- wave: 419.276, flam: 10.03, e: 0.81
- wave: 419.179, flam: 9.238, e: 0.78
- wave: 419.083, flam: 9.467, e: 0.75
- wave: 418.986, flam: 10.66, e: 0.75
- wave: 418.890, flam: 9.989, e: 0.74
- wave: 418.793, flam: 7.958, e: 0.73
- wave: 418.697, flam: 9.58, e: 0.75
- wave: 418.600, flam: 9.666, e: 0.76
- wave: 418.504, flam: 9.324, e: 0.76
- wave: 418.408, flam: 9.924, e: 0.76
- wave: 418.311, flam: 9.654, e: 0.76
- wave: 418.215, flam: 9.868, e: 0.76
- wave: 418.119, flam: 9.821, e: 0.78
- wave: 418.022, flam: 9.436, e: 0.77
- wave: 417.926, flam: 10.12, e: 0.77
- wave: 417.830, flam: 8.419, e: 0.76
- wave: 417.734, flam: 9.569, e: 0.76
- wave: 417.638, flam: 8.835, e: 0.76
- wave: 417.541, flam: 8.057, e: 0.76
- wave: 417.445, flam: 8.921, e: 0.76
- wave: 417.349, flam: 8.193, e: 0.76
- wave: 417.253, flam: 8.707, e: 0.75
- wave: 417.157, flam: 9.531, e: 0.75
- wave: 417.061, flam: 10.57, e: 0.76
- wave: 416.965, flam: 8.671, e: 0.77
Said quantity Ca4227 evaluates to 0.15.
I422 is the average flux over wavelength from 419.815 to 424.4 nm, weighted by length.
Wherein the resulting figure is 9.99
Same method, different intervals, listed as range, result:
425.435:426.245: 10.1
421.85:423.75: 9.86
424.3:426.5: 10.7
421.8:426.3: 10.3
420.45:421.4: 9.95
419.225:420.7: 9.12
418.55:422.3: 9.84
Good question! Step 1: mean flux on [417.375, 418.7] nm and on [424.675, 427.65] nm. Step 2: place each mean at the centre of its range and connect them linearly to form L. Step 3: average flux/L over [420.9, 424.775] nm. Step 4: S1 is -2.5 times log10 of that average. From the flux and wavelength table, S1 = -0.03 mag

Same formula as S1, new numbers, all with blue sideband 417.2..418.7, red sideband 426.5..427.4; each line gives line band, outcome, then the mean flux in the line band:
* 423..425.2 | -0.07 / 10.5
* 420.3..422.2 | -0.08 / 10.4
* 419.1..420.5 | 0.04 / 9.09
